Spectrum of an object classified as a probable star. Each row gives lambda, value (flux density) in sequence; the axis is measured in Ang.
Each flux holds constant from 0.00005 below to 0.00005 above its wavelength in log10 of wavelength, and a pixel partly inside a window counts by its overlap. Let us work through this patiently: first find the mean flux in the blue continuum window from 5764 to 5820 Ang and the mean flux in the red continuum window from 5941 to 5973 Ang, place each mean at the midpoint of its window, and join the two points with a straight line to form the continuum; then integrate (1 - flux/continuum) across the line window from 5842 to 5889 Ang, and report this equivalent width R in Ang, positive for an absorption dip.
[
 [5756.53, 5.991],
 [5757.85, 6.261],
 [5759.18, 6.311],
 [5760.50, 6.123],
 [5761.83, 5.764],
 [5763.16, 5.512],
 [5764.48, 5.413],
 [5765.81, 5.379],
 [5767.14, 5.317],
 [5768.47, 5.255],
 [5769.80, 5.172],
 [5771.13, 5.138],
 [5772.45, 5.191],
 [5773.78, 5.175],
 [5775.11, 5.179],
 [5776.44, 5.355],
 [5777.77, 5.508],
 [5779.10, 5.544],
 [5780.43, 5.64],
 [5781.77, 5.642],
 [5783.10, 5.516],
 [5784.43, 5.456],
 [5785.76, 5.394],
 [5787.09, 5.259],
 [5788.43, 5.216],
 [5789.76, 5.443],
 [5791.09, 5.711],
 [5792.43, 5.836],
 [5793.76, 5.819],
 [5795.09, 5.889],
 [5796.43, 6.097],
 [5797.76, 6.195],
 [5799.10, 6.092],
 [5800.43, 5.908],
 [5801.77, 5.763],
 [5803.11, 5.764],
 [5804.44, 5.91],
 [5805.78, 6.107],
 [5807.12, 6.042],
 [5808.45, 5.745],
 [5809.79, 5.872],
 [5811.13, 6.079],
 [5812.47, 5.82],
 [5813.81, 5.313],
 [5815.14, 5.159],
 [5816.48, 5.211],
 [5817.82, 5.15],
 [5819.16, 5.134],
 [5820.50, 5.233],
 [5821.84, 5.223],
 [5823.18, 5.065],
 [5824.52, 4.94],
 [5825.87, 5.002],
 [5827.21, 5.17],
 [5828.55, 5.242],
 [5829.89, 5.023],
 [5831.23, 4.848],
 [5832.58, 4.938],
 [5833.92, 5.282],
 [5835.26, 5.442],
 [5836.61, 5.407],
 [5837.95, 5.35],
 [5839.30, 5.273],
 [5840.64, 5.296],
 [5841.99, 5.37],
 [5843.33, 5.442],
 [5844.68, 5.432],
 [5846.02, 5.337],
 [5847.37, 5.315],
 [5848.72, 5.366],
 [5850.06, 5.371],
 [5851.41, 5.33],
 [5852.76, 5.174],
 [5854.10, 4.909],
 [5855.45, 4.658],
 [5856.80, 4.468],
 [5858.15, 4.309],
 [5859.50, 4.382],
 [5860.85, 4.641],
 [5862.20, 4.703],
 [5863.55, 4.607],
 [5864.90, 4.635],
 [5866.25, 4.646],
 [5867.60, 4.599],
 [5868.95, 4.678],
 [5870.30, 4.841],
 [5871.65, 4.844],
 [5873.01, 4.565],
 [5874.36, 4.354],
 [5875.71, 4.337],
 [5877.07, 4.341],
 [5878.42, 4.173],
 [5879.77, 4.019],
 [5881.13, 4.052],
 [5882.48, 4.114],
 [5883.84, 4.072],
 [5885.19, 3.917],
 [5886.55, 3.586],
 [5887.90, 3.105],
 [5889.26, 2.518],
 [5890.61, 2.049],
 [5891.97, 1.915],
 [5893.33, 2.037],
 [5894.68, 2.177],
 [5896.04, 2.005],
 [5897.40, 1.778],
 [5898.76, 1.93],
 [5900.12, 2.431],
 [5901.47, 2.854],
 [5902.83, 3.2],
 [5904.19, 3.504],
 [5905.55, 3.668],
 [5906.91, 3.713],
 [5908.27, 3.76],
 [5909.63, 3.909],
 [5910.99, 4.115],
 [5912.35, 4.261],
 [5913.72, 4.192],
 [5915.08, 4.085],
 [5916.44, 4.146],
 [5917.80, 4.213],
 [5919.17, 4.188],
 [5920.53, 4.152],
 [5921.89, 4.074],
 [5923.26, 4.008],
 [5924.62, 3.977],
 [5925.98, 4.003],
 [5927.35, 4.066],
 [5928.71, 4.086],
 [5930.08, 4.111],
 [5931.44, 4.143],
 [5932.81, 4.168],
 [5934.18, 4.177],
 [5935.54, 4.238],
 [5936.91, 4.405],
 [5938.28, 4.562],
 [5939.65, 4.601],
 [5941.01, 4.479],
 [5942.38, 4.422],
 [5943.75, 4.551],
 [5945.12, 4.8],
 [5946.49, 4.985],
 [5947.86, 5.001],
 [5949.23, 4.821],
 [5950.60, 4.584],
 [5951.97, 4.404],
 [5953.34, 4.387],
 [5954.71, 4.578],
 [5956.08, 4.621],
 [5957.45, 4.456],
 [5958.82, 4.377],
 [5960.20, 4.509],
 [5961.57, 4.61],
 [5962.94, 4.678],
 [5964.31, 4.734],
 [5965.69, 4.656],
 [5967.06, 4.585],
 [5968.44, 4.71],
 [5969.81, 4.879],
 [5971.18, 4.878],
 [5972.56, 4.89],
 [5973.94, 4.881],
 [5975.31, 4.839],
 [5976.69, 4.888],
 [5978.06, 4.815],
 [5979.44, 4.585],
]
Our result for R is 5.3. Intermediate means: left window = 5.57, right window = 4.65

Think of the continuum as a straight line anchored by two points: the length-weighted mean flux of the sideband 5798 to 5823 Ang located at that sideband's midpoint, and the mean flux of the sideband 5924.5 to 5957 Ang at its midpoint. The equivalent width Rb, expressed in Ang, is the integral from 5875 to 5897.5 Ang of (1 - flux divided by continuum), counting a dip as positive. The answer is 7.8 Ang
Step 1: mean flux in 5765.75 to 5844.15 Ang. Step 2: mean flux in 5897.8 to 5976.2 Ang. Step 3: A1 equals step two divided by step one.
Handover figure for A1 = 0.78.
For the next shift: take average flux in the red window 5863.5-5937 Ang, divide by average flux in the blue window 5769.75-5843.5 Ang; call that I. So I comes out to 0.7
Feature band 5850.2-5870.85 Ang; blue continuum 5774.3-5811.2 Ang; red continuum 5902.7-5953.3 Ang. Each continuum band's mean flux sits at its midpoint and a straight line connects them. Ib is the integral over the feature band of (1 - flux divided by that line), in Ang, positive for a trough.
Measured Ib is 1.0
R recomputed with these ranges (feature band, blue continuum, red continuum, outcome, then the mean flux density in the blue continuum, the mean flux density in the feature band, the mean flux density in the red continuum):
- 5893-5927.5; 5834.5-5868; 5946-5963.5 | 9.3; 5.02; 3.49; 4.61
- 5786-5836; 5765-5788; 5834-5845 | -1.4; 5.36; 5.51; 5.37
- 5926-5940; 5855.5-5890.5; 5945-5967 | 0.9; 4.23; 4.23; 4.63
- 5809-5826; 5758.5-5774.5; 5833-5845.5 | 0.2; 5.48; 5.33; 5.36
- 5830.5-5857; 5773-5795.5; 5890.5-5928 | -4.2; 5.5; 5.21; 3.39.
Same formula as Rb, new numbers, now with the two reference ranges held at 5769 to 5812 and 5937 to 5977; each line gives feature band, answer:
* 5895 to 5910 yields 6.1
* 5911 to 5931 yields 3.1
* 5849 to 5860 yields 0.9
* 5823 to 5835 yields 0.8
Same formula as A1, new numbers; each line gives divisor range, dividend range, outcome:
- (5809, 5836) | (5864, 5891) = 0.78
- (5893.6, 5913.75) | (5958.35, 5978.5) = 1.52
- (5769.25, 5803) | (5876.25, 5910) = 0.57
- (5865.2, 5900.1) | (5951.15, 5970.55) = 1.30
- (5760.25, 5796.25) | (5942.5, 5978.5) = 0.86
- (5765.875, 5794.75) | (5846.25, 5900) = 0.74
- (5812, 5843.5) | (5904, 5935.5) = 0.78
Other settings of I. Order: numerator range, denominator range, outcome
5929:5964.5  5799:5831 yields 0.82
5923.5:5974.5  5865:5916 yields 1.26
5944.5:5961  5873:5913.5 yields 1.39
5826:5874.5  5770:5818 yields 0.89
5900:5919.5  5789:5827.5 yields 0.67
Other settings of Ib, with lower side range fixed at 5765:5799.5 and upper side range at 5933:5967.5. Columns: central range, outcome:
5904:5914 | 1.87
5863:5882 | 2.01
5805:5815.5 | -0.85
